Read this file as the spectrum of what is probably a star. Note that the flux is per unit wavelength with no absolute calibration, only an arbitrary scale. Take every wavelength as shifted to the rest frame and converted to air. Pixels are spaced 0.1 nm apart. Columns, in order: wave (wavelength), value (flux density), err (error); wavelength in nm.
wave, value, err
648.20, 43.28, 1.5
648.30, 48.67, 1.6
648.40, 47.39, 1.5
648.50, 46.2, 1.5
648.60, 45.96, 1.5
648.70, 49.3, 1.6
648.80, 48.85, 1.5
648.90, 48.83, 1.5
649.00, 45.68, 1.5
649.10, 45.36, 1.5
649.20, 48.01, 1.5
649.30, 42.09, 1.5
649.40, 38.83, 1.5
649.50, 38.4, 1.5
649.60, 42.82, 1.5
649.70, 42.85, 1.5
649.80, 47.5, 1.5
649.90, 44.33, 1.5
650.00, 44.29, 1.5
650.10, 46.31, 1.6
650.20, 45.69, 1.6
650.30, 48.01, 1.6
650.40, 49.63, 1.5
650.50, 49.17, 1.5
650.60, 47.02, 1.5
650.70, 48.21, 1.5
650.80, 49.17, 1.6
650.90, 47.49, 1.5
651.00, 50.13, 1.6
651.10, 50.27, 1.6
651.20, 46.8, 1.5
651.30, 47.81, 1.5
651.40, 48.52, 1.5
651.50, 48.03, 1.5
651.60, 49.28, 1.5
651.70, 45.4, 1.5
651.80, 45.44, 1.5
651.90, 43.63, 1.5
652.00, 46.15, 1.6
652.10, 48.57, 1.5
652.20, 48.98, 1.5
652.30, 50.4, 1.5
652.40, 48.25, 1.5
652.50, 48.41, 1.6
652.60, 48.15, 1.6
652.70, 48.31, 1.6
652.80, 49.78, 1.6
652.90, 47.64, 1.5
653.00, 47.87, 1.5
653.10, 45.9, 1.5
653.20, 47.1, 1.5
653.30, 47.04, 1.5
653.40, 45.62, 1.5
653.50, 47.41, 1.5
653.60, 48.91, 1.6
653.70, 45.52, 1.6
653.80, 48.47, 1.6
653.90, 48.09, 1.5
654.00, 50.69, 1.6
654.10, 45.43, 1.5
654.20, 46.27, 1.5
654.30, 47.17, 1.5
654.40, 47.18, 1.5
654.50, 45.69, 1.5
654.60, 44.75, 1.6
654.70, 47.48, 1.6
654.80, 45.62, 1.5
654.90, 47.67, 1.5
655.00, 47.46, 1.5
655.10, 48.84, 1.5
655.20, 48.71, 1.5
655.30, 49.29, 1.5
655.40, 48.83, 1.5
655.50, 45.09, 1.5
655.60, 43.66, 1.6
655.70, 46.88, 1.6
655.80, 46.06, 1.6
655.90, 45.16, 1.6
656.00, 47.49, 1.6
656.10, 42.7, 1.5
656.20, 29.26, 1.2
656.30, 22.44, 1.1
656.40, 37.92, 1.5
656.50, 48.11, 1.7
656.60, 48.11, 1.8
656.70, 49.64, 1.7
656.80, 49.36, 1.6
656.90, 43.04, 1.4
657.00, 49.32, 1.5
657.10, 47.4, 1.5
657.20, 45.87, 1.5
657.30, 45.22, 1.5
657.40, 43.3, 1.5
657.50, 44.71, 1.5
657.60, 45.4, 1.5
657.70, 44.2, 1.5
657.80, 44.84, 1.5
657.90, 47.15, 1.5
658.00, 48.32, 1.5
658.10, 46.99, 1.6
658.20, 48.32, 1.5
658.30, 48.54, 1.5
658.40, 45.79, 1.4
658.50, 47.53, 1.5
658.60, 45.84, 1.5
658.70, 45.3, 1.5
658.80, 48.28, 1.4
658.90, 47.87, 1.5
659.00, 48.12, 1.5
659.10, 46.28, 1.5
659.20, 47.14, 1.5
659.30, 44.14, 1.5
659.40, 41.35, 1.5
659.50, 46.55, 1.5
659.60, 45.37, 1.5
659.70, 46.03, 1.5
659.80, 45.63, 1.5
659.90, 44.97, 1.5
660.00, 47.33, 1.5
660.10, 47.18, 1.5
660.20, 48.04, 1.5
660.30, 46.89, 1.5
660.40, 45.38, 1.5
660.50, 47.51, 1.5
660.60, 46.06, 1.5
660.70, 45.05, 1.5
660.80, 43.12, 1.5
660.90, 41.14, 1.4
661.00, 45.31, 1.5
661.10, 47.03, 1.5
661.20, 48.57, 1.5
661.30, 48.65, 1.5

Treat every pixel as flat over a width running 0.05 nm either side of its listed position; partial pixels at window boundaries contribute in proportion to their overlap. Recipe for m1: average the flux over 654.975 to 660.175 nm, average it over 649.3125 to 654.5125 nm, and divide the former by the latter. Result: 1.0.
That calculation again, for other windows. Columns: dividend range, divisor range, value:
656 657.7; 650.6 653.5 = 0.91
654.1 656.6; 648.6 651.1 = 0.97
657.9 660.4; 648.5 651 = 1.01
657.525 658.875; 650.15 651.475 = 0.97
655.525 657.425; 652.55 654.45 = 0.92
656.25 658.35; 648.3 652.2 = 0.97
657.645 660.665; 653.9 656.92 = 1.03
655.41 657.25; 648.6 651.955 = 0.94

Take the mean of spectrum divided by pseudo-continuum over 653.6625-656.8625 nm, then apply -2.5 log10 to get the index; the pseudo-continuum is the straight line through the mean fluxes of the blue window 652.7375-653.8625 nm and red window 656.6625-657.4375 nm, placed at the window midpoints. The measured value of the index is 0.04 mag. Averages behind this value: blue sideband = 47.4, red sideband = 46.6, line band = 45.5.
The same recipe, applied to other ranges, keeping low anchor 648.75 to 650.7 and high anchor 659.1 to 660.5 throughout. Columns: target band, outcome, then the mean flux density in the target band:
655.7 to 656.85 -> 0.08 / 42.6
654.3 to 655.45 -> -0.04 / 47.4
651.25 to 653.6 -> -0.05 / 47.6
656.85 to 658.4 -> -0.01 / 46.2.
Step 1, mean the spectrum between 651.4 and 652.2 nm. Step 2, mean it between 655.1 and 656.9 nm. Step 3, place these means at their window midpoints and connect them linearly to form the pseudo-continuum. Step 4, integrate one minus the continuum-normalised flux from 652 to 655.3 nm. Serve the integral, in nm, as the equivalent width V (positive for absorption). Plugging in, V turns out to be -0.14 nm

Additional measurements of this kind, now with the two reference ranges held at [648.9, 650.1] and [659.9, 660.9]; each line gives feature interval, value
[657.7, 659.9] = -0.03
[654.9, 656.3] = 0.01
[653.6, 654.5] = -0.05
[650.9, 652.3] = -0.11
